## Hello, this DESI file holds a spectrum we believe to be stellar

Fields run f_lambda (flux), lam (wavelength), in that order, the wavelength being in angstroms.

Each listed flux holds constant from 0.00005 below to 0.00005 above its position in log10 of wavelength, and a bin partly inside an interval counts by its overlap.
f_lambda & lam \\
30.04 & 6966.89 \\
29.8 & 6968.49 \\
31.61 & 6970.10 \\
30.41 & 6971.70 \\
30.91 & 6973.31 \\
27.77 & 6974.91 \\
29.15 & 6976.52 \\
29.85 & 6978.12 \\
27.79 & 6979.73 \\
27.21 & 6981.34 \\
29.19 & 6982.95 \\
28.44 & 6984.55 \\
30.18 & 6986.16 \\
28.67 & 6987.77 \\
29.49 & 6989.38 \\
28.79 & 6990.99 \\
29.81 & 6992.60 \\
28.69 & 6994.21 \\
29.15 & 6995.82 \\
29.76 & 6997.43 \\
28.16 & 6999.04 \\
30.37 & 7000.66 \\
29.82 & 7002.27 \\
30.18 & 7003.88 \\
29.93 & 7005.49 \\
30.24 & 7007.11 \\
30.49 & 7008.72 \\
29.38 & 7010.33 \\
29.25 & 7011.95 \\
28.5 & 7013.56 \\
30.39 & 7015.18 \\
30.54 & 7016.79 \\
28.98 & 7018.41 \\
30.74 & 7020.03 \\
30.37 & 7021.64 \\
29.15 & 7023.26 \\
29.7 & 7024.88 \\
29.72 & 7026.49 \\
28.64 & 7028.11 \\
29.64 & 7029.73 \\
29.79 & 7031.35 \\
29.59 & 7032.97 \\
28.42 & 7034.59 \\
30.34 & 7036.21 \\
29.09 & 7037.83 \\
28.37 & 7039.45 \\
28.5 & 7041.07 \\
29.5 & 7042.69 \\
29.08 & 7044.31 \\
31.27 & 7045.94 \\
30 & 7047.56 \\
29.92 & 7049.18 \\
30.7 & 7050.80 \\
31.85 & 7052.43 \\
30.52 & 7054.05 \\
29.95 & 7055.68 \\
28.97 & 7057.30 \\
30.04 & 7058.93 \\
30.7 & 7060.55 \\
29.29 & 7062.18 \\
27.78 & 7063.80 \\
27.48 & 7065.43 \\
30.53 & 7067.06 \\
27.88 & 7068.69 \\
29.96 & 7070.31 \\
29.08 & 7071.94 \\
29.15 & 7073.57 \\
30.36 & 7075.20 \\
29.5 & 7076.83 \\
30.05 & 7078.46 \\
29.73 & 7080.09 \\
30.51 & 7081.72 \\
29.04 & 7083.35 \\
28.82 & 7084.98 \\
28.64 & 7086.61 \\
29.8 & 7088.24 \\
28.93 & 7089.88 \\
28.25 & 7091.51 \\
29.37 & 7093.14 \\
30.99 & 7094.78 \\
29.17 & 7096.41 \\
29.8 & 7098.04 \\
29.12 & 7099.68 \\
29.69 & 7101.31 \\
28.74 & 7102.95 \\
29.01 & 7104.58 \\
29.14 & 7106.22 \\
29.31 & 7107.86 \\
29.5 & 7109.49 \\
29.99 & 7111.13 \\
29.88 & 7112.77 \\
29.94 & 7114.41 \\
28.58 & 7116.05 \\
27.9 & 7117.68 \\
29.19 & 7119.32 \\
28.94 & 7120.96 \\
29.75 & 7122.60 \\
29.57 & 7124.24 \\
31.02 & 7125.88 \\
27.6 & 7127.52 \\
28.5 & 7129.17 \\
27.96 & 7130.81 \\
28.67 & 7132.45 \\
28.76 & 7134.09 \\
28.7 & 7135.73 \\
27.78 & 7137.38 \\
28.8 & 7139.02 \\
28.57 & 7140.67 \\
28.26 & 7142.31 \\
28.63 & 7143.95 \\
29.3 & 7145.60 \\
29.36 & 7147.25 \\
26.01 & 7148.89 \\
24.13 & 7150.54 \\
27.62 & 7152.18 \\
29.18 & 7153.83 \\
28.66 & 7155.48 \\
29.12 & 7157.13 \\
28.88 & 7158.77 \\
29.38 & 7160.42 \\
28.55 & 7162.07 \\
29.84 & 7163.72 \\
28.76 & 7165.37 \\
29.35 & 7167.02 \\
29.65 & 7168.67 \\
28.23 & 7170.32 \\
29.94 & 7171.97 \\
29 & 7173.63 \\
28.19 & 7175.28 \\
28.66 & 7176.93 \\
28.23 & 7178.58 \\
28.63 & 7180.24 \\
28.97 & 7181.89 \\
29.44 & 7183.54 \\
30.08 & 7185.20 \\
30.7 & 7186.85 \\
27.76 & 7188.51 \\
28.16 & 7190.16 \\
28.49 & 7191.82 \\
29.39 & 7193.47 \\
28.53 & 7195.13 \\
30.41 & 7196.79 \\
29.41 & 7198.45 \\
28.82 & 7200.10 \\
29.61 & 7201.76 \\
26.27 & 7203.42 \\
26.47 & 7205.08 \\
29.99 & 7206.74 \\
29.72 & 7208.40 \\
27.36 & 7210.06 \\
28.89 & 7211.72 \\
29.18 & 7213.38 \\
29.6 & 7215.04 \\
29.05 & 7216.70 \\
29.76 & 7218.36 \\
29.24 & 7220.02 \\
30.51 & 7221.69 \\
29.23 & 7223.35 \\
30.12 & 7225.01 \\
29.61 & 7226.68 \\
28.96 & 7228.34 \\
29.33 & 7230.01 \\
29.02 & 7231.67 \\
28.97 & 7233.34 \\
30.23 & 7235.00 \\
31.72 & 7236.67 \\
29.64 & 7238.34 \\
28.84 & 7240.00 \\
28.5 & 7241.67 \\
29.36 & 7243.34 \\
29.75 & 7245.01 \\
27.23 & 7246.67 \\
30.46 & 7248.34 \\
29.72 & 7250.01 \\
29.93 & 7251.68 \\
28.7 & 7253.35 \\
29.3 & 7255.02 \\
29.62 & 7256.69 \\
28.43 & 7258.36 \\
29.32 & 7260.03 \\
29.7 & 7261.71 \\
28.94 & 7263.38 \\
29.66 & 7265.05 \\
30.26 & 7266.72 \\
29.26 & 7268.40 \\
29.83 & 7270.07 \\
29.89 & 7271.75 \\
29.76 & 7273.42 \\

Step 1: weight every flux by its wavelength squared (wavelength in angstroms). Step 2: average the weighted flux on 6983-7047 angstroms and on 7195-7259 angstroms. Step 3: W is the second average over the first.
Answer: 1.05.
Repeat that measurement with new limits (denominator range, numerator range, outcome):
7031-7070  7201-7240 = 1.04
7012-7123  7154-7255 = 1.03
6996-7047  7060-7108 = 1.01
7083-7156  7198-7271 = 1.05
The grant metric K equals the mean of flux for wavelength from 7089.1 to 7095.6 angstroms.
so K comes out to 29.4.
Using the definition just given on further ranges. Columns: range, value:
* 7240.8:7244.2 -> 28.9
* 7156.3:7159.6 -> 29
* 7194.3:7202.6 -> 29.3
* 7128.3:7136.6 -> 28.5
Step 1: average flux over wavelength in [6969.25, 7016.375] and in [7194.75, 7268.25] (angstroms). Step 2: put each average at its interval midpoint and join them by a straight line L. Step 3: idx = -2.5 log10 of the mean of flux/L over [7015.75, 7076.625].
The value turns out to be -0.01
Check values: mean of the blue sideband 29.4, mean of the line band 29.6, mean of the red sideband 29.3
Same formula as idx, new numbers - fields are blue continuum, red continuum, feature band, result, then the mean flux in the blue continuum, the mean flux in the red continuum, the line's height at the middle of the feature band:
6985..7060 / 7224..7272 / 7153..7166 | 0.018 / 29.7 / 29.4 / 29.5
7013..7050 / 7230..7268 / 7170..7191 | 0.020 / 29.6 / 29.4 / 29.5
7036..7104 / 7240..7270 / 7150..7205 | 0.023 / 29.5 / 29.3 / 29.4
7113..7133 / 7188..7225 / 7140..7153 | 0.048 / 29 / 28.9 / 29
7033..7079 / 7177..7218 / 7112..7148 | 0.012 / 29.6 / 28.9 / 29.2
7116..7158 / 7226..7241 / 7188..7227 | 0.011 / 28.5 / 29.6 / 29.3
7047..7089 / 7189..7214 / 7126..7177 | 0.019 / 29.6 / 28.7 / 29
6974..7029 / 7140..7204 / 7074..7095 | -0.016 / 29.4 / 28.7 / 29.1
